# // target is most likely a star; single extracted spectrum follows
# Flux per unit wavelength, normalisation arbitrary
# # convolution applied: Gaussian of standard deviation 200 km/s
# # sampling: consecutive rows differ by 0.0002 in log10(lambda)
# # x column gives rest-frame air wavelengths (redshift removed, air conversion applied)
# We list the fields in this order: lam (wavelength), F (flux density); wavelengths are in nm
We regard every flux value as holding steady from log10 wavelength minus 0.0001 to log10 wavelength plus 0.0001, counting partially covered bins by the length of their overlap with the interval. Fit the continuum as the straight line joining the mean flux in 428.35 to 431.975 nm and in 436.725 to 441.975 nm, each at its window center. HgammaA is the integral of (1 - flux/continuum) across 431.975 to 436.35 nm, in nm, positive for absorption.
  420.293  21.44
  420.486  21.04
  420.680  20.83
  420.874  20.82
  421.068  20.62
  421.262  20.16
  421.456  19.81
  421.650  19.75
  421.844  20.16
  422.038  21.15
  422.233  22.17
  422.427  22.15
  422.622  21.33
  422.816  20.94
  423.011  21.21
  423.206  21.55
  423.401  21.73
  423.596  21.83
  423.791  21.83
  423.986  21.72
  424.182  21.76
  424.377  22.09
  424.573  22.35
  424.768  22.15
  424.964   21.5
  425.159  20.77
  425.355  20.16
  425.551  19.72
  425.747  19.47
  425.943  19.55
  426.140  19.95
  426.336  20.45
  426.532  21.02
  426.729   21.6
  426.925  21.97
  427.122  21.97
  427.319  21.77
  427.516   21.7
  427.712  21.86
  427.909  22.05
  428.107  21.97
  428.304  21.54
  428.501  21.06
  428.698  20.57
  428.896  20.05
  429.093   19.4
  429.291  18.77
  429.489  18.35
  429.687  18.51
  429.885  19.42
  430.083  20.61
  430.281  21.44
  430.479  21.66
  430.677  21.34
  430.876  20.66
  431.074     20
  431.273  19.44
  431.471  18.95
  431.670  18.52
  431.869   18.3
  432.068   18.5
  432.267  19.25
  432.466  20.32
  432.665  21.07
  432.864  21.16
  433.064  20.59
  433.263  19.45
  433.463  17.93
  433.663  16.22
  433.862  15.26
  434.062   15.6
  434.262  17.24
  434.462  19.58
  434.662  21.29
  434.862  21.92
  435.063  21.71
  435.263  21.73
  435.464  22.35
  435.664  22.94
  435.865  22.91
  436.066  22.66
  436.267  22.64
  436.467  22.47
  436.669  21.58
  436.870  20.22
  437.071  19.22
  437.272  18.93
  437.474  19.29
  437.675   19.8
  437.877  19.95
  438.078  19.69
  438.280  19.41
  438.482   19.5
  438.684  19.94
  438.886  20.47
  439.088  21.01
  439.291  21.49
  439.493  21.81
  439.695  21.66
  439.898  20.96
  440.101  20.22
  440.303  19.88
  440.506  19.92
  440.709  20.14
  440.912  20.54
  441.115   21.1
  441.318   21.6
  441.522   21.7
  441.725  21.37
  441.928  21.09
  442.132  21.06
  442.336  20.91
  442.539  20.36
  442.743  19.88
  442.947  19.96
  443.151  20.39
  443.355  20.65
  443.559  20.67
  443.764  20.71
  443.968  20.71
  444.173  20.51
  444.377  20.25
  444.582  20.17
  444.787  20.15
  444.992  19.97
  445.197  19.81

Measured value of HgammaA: 0.00 nm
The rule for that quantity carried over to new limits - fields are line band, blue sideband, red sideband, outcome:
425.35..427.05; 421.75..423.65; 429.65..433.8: 0.02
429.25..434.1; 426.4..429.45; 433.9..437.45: 0.38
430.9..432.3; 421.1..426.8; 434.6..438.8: 0.13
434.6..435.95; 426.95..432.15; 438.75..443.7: -0.10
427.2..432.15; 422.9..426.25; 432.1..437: 0.11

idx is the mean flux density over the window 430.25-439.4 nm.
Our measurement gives 20.1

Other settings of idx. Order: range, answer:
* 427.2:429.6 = 20.8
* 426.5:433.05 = 20.4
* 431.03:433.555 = 19.5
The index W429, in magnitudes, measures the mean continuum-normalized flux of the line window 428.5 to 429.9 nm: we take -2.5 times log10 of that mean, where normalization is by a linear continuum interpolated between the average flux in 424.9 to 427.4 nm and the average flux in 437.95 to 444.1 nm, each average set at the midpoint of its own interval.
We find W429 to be 0.07 mag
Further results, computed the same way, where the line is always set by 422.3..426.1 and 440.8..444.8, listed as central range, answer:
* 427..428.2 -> -0.037 mag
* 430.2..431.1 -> -0.003 mag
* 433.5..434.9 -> 0.165 mag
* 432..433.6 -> 0.067 mag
